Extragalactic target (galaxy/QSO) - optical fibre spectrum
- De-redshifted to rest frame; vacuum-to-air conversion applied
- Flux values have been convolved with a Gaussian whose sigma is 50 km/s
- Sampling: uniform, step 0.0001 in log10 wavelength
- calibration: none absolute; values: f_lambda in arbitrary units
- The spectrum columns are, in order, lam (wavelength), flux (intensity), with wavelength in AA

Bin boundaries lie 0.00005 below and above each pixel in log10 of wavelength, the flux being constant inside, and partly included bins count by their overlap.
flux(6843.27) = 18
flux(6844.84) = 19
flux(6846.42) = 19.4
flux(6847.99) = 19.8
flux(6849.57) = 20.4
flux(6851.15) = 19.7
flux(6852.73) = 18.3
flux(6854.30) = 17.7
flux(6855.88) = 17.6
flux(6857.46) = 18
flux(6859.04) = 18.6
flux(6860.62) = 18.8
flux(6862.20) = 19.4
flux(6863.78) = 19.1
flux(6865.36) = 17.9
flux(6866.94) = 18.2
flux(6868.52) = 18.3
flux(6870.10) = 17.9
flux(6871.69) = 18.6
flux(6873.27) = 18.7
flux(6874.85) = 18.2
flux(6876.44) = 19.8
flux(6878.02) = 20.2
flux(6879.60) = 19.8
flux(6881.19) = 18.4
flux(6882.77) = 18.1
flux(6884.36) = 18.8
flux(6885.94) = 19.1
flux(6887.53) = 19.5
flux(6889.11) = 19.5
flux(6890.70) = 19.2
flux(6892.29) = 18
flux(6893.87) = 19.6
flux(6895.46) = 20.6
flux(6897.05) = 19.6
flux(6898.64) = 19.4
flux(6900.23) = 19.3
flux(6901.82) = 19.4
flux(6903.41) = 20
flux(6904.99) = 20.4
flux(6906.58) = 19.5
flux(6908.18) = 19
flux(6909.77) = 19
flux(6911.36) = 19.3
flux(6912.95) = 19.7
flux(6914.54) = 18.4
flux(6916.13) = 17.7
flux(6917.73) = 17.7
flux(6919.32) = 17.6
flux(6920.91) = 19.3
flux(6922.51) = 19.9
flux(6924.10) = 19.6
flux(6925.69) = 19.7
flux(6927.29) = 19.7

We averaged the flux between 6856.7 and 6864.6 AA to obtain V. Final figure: 18.8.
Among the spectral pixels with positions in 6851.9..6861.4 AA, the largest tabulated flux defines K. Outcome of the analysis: 18.8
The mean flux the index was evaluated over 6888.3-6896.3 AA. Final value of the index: 19.4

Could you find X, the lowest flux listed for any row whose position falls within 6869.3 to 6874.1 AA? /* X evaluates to 17.9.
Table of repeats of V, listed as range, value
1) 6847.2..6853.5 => 19.5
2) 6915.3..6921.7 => 18.1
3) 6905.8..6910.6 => 19.1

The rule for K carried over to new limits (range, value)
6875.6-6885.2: 20.2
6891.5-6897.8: 20.6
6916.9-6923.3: 19.9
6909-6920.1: 19.7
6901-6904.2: 20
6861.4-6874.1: 19.4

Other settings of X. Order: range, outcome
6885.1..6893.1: 18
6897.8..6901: 19.3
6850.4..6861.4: 17.6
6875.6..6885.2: 18.1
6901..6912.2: 19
